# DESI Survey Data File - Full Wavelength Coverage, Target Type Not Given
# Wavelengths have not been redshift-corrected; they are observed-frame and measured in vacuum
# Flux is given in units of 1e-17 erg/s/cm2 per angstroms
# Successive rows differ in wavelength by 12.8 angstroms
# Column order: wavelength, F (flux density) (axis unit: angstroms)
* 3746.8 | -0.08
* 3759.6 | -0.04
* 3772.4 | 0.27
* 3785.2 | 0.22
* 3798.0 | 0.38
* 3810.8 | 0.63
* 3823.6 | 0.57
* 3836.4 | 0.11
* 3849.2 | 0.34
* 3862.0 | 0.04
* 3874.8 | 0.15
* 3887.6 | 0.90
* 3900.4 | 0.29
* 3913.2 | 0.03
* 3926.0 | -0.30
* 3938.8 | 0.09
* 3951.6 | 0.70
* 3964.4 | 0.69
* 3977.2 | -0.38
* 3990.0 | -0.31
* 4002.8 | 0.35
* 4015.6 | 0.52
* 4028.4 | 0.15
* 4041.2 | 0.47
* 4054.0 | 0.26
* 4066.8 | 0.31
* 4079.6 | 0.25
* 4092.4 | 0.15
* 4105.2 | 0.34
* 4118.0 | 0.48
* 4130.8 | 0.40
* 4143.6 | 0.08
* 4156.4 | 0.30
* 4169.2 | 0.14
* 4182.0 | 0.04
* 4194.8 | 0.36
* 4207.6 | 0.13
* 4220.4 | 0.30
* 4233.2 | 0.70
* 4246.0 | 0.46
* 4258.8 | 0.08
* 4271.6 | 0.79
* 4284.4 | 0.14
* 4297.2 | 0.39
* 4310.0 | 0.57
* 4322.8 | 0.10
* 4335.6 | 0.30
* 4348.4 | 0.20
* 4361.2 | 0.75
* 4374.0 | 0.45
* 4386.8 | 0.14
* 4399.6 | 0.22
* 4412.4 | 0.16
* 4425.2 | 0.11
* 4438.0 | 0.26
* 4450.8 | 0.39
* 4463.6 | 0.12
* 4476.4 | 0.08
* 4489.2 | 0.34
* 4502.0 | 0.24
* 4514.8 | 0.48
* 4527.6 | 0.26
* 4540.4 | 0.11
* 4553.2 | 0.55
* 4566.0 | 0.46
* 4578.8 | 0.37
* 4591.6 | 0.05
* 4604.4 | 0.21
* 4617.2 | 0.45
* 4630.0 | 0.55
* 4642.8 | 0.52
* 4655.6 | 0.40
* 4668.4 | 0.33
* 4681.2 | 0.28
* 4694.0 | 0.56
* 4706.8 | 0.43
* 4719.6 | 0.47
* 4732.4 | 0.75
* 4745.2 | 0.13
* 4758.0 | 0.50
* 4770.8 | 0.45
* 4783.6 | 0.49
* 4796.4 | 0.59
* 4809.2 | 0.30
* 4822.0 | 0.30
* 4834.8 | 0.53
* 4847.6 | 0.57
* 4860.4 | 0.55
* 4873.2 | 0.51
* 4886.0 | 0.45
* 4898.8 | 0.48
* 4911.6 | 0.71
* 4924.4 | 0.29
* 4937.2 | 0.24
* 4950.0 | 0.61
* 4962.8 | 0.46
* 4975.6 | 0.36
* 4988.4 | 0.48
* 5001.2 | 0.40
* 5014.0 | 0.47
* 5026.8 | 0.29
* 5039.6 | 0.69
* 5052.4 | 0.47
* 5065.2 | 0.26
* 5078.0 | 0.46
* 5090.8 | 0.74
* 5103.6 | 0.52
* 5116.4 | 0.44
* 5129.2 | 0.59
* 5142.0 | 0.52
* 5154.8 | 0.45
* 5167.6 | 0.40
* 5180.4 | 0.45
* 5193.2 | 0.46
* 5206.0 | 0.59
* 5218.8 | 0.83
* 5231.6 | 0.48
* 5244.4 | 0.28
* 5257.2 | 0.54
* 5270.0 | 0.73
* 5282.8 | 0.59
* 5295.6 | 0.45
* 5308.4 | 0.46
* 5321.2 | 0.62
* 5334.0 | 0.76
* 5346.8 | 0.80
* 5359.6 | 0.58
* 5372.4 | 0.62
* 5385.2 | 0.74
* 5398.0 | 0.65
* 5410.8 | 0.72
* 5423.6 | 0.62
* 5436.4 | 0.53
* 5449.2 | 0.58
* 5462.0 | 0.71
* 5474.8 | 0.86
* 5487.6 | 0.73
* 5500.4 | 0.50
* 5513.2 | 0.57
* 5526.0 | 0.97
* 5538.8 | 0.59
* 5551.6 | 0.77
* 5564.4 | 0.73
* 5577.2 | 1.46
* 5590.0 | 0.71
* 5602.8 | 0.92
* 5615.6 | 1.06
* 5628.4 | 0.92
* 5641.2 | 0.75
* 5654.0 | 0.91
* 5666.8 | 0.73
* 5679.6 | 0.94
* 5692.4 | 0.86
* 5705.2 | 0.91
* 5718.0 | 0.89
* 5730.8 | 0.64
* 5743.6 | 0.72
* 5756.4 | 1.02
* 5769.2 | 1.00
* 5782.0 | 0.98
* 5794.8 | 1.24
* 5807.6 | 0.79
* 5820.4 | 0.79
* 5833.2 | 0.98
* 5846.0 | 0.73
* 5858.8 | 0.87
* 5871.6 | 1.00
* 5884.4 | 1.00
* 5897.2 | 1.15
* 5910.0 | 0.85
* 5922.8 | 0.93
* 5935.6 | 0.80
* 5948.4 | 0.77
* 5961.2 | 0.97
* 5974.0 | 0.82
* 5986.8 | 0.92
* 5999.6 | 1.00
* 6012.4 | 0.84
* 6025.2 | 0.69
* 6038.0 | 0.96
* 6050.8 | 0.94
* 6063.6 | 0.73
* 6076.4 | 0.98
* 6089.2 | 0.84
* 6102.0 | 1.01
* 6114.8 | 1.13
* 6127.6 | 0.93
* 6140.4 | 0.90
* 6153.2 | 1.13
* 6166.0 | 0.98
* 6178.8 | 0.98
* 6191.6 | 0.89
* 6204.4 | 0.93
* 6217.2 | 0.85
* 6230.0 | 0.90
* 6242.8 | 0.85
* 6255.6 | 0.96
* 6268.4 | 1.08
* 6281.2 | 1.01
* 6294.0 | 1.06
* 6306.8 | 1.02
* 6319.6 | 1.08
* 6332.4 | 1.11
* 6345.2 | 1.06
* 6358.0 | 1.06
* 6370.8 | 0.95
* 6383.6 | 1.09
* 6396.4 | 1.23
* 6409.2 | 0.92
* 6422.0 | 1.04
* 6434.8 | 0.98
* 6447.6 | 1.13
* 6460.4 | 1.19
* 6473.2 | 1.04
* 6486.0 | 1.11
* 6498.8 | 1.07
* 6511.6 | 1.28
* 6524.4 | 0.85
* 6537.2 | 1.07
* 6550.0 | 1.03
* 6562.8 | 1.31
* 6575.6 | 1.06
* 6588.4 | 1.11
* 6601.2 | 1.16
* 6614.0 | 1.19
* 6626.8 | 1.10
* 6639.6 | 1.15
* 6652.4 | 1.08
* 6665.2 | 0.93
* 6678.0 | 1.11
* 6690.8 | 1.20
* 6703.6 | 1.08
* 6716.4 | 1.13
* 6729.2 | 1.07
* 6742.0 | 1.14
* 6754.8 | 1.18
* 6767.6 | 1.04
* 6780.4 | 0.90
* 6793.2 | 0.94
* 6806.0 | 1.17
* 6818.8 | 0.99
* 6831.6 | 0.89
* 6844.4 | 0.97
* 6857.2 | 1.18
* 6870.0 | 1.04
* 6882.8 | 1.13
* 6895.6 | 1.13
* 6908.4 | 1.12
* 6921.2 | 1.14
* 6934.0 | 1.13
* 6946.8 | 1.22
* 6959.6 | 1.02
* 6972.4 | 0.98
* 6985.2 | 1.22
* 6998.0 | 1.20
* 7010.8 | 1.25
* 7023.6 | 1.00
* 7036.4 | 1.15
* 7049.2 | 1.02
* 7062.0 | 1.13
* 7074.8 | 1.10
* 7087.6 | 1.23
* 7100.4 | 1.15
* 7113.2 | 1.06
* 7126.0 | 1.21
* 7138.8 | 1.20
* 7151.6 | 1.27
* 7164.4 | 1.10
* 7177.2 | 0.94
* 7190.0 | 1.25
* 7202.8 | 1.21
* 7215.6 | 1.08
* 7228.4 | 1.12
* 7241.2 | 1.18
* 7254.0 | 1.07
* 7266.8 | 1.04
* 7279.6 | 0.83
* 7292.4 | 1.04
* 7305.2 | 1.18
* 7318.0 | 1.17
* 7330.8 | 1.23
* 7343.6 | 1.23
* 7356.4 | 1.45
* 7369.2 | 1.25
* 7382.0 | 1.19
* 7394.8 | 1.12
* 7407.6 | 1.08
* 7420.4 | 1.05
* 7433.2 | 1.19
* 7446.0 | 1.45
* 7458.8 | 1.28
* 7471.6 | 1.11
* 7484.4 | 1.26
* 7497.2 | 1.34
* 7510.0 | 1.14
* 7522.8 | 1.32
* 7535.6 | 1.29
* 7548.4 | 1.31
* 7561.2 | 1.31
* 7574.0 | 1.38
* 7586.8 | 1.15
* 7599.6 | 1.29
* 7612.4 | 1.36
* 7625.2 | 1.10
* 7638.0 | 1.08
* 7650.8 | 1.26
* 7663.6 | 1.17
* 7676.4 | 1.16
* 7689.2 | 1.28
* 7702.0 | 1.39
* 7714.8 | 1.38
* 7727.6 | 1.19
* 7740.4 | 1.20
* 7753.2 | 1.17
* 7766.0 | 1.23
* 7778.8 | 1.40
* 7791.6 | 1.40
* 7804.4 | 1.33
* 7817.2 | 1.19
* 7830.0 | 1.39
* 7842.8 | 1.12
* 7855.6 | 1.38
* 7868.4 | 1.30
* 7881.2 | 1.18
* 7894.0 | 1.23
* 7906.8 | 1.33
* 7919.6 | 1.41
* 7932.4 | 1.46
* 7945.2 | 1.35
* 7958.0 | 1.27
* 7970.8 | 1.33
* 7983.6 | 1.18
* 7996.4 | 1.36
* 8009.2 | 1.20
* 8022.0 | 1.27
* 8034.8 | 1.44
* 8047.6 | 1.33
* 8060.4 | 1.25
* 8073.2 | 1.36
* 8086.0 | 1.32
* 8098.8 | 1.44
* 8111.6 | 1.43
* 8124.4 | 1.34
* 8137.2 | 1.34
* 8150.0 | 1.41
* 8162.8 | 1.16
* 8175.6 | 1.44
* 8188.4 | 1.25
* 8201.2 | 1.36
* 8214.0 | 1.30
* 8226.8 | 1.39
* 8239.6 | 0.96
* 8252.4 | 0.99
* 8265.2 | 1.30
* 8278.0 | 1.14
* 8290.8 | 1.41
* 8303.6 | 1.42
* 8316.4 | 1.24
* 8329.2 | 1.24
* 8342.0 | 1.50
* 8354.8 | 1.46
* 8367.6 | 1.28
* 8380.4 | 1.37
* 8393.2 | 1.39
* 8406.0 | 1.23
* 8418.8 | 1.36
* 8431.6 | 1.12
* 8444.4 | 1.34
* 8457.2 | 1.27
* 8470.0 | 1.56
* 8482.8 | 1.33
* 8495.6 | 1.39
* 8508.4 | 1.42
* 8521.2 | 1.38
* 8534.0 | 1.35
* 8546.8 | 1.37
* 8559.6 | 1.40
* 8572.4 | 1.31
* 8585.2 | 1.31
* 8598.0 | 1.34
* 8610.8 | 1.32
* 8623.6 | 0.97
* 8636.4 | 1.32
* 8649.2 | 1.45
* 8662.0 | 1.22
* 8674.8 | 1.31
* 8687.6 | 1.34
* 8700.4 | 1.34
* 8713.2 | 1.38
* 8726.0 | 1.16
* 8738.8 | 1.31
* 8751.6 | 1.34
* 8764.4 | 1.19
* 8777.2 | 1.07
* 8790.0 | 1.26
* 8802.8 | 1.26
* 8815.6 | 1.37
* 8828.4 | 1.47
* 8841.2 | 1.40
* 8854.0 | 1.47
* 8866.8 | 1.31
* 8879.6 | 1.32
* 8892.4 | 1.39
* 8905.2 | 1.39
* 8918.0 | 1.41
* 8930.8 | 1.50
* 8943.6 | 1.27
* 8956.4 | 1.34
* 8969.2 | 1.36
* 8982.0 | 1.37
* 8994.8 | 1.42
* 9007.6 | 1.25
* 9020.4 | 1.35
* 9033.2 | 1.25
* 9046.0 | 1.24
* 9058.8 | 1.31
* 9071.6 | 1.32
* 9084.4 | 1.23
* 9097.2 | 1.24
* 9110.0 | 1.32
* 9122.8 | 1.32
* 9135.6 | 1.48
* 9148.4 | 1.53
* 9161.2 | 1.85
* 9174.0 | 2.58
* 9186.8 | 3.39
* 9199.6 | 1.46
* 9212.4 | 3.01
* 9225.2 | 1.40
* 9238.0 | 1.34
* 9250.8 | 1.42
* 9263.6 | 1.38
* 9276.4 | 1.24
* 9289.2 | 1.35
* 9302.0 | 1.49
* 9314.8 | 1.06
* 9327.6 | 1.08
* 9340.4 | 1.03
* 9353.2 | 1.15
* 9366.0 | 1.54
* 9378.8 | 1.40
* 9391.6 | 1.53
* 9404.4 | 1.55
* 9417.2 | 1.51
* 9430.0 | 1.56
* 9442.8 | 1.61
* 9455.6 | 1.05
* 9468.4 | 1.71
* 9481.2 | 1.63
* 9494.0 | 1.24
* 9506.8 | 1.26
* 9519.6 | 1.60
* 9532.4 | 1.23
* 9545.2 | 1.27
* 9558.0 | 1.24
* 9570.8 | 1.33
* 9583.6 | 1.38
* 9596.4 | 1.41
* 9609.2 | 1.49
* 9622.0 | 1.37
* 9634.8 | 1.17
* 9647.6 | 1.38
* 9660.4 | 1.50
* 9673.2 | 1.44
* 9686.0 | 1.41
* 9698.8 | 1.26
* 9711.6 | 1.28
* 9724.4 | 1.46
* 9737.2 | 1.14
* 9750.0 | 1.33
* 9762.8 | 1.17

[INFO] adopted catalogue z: 0.399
